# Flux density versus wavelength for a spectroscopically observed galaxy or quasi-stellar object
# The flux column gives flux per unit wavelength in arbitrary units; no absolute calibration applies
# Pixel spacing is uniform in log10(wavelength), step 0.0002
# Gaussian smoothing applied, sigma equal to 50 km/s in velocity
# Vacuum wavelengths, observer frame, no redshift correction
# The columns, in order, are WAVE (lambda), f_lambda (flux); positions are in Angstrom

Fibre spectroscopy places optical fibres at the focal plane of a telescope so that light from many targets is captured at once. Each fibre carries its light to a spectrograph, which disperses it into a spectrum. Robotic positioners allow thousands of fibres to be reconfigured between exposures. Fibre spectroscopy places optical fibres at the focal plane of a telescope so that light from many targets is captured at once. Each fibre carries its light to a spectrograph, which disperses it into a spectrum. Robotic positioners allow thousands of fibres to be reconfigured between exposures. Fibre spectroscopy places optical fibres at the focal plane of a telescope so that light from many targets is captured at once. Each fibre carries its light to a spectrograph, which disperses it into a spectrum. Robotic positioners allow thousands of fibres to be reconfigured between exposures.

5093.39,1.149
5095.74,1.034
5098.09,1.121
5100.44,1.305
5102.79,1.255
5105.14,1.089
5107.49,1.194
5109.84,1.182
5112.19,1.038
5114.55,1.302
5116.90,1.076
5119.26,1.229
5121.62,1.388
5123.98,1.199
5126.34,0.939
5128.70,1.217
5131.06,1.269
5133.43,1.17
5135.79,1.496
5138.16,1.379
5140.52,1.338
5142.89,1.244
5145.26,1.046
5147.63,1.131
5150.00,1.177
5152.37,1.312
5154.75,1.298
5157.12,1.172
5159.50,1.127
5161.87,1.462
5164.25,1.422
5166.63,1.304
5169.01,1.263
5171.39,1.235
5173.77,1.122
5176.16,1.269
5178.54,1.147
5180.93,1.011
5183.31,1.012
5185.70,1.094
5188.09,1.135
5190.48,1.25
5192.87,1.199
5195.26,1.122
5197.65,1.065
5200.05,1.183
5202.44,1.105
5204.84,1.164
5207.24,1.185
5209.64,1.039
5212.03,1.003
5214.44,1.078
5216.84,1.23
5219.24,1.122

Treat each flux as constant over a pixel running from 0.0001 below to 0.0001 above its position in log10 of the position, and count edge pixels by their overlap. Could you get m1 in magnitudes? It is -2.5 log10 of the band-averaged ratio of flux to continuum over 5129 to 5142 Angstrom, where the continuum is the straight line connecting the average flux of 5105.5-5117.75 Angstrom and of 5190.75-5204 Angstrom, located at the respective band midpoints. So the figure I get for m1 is -0.15 mag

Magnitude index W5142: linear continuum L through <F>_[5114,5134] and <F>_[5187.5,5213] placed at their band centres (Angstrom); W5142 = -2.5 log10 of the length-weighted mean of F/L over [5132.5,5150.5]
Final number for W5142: -0.062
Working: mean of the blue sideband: 1.2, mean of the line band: 1.25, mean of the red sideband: 1.13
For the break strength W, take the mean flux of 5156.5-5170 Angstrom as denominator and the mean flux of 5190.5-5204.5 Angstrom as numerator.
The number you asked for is 0.88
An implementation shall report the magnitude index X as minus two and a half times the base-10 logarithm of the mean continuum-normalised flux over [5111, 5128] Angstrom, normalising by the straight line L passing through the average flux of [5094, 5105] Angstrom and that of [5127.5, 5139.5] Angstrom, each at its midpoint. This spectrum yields 0.07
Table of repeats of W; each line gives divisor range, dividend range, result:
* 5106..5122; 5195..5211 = 0.94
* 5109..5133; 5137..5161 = 1.04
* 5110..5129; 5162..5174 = 1.11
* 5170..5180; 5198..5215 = 0.93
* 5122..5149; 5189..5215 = 0.92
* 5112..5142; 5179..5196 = 0.90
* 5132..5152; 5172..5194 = 0.91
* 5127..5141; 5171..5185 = 0.87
